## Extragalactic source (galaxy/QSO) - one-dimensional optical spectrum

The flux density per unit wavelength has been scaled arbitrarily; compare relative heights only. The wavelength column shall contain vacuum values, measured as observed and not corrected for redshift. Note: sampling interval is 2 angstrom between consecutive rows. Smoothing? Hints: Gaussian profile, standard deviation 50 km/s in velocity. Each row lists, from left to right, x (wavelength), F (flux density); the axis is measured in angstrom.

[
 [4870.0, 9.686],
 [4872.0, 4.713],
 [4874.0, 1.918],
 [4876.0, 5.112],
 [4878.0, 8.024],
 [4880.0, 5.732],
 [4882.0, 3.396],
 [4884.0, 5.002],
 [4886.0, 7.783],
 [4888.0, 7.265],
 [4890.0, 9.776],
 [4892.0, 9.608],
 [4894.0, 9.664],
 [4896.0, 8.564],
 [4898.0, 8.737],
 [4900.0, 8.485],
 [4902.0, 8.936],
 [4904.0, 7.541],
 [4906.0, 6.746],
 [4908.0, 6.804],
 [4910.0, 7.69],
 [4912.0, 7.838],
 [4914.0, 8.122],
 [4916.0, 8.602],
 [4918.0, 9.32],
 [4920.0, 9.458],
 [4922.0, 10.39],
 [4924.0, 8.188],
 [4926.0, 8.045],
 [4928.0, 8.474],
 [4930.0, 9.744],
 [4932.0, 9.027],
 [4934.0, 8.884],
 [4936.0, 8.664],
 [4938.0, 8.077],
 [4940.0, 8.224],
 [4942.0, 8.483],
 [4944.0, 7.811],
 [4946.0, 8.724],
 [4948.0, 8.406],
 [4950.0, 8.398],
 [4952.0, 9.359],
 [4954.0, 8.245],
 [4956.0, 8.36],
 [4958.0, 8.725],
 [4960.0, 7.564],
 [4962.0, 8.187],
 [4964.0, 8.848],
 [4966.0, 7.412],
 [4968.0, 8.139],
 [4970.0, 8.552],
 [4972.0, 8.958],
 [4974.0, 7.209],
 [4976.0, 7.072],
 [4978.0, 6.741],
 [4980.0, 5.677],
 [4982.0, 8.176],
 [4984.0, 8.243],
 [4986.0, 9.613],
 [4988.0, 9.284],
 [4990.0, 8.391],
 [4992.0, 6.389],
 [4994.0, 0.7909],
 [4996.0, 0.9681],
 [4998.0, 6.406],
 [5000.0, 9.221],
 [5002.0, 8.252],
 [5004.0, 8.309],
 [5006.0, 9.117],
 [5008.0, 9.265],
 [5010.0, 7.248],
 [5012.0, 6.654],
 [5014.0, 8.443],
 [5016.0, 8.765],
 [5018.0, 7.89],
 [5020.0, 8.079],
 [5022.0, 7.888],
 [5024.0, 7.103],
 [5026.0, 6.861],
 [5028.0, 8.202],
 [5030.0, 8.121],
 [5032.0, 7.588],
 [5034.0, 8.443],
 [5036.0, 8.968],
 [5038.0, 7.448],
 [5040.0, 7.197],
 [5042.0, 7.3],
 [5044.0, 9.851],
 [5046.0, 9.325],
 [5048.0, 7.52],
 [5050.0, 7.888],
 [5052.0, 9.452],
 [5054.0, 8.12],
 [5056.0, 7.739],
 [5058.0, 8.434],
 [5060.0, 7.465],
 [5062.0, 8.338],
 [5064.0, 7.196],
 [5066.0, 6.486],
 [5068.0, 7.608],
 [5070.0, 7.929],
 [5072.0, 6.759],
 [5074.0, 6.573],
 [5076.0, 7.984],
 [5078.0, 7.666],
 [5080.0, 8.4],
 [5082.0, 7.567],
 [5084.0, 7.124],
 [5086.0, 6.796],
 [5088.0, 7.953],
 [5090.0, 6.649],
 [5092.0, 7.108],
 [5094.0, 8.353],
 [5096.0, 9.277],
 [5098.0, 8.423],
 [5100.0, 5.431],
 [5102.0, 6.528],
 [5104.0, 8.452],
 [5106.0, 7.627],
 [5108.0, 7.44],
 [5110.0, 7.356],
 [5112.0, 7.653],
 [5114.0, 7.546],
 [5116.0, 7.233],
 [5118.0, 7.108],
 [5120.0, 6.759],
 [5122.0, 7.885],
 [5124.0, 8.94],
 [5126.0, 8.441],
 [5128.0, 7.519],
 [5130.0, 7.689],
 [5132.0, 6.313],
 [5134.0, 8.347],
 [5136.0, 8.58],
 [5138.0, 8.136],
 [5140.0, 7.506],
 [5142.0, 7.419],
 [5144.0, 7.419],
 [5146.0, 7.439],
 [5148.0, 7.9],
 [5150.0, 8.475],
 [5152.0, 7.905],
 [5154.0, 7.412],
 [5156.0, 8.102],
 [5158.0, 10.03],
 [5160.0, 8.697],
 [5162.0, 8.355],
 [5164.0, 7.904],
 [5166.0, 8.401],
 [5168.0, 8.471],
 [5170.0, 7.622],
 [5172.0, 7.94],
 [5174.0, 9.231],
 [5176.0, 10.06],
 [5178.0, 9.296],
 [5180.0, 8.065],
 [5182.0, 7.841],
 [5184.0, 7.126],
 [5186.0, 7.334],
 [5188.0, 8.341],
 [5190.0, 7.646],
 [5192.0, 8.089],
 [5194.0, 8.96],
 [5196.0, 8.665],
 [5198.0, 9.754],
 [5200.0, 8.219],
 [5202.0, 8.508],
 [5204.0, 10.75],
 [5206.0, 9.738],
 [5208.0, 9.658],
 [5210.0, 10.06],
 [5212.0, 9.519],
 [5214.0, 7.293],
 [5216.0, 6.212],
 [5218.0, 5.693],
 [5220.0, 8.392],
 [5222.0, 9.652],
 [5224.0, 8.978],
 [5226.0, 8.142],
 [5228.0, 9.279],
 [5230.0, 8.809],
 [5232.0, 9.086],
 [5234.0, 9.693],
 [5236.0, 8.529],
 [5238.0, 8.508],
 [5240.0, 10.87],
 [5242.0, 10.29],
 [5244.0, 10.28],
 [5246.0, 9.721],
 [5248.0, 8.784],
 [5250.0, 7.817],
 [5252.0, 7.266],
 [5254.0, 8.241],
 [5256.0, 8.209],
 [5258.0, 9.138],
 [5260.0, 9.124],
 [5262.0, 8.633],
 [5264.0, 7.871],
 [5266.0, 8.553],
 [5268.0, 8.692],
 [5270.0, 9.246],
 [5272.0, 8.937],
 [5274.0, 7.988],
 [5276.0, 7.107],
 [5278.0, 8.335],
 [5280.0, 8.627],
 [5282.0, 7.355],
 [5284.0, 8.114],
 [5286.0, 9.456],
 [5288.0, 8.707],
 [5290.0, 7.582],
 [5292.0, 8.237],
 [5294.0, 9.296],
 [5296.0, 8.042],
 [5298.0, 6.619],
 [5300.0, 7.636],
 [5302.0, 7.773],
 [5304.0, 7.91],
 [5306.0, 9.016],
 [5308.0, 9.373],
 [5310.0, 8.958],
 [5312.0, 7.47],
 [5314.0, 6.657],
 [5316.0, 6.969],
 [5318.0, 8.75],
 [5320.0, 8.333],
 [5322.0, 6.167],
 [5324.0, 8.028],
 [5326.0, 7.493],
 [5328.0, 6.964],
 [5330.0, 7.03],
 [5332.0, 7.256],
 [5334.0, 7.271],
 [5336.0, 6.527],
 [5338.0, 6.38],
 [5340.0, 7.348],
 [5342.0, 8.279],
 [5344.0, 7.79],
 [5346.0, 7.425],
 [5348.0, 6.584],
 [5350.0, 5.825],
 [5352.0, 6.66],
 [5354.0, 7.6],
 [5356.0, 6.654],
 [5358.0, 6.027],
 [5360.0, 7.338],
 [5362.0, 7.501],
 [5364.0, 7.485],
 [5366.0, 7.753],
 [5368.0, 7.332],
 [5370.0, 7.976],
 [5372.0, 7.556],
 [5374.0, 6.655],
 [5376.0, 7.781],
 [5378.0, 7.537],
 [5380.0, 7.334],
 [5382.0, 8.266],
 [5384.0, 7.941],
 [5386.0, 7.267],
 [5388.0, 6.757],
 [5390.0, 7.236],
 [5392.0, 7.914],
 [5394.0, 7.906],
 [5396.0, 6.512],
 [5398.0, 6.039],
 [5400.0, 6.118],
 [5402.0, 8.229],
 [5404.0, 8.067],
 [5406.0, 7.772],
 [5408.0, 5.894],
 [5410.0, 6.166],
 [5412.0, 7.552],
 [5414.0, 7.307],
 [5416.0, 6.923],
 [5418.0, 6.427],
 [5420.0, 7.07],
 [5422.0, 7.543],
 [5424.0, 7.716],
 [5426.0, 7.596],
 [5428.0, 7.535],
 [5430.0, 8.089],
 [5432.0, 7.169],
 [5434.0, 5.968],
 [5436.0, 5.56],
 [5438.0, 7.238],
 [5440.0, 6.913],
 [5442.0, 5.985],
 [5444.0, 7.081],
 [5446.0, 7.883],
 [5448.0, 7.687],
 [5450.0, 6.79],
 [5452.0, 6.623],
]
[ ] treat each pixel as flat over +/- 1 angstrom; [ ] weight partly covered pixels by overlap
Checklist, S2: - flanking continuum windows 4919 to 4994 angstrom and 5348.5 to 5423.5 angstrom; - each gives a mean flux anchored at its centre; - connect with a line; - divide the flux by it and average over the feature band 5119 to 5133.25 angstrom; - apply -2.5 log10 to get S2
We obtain 0.02 mag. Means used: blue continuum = 8.23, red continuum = 7.19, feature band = 7.66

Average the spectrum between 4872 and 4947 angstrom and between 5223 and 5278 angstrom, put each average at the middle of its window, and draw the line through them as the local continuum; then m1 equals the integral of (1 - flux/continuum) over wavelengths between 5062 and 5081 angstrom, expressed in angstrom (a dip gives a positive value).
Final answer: 2.0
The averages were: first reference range 7.87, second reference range 8.8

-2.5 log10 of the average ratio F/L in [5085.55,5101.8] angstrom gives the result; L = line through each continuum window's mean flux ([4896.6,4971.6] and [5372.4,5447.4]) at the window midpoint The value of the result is 0.07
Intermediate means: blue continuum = 8.42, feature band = 7.47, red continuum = 7.17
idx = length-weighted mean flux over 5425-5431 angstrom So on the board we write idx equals 7.74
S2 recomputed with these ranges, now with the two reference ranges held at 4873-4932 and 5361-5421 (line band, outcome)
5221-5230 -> -0.20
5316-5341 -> 0.01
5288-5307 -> -0.10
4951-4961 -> -0.10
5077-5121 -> 0.01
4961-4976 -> -0.06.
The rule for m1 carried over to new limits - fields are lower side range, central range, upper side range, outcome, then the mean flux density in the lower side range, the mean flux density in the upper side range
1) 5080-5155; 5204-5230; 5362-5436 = -3.98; 7.62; 7.27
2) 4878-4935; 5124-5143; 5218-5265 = 1.74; 8.13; 8.86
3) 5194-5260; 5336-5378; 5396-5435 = 2.50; 8.87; 7.1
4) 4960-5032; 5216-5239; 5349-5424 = -3.66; 7.56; 7.19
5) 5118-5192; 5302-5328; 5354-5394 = -1.04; 8.06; 7.4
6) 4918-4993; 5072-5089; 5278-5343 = 1.44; 8.34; 7.81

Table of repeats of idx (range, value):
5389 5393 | 7.57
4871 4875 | 3.32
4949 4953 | 8.88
